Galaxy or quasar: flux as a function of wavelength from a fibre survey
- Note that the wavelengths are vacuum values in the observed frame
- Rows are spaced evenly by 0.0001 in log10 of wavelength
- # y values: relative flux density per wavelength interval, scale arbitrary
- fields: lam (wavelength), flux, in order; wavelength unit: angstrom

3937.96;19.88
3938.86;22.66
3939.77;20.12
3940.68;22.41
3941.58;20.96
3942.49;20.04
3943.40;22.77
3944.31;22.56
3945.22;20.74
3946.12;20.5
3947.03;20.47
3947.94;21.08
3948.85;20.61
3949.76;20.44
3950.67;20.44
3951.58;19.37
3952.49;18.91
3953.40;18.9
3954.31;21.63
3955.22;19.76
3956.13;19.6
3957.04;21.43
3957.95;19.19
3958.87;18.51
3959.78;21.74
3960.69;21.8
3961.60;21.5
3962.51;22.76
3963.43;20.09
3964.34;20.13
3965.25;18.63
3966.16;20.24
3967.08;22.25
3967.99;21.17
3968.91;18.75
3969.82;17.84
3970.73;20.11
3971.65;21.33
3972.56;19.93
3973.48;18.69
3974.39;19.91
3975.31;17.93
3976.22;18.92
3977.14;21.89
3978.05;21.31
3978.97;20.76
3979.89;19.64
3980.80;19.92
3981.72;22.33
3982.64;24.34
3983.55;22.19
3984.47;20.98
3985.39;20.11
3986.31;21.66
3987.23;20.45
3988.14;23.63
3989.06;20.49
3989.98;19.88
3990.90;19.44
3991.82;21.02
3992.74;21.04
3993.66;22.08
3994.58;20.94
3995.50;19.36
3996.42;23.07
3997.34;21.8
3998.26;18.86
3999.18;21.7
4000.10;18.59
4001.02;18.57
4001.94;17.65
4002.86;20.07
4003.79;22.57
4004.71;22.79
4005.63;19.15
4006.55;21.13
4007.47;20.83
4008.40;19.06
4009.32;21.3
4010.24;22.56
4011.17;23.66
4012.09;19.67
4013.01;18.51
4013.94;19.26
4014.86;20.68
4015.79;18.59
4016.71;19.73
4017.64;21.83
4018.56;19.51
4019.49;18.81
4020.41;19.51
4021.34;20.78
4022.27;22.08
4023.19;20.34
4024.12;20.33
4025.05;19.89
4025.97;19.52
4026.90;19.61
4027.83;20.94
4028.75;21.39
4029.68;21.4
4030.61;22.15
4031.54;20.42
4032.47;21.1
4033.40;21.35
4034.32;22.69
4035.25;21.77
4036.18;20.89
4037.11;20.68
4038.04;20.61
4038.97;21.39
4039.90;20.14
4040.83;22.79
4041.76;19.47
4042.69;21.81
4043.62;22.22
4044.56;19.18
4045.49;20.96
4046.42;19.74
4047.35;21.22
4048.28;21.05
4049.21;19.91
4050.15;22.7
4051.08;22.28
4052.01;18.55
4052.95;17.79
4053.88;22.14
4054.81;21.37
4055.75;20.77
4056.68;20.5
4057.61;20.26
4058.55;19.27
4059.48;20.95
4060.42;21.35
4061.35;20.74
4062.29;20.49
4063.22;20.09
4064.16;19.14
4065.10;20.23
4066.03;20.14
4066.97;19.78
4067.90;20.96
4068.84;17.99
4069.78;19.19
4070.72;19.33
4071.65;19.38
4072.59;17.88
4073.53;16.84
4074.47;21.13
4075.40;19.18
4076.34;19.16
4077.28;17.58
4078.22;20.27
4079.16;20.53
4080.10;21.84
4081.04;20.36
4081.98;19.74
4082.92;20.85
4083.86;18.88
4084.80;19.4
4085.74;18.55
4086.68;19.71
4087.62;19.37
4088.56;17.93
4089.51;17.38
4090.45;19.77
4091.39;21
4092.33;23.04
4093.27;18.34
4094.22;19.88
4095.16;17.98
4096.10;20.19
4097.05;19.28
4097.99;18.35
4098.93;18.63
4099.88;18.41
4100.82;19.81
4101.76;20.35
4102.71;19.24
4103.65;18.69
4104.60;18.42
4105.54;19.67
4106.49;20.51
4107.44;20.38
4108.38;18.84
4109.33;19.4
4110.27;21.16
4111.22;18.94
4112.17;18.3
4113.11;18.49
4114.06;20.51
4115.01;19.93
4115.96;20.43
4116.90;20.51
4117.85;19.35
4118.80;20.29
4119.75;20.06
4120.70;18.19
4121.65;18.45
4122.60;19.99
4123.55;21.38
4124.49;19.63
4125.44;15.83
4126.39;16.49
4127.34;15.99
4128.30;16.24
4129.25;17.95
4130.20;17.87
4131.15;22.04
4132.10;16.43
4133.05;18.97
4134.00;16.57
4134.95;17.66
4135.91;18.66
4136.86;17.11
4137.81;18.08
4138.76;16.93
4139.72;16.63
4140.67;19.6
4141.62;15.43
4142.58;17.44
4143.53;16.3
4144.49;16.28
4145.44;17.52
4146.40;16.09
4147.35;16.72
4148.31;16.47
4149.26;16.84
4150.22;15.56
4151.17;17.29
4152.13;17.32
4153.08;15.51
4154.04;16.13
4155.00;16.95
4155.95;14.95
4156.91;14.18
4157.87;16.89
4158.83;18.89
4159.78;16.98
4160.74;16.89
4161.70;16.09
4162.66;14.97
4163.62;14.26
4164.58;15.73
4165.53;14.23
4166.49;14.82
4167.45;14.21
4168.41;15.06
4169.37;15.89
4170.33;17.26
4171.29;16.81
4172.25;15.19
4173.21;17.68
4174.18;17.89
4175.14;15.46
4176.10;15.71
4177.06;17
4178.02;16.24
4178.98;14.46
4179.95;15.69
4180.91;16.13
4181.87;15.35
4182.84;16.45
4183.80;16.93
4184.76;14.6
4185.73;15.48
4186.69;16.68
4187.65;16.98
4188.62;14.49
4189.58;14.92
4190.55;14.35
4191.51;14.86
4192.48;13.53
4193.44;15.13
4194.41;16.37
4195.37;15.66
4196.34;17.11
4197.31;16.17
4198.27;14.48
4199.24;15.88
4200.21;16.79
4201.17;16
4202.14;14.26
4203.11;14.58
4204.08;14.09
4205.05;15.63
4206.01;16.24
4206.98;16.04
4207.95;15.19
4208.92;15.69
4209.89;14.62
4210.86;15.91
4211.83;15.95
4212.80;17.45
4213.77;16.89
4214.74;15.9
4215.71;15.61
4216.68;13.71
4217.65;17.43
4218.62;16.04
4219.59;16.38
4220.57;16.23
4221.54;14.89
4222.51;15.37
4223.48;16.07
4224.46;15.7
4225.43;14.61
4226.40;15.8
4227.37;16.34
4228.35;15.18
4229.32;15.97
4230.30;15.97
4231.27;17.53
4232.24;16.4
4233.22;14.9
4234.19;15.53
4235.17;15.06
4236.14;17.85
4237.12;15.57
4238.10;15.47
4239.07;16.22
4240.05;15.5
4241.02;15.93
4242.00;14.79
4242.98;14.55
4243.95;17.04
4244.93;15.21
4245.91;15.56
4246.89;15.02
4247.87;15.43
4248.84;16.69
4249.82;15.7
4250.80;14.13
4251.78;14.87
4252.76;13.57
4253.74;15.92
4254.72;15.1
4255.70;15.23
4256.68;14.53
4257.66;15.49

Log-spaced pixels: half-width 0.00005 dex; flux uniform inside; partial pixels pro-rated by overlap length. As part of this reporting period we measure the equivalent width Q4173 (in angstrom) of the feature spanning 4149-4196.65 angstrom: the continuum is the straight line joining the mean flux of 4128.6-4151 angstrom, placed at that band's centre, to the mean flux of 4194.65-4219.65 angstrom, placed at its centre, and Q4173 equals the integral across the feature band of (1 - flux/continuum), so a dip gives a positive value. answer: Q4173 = 2.00 angstrom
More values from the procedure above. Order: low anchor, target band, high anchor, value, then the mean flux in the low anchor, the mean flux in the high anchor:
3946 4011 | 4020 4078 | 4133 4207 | -4.55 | 20.5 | 16.1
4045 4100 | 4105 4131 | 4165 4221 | -1.16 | 19.8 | 15.7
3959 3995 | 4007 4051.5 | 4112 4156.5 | -2.32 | 20.7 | 17.8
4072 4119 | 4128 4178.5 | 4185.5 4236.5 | 2.75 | 19.5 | 15.7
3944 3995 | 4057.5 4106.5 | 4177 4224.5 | -3.73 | 20.6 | 15.7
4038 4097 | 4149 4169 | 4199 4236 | 1.77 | 20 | 15.8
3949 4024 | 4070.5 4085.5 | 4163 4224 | -0.95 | 20.5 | 15.7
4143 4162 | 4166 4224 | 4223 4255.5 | 1.19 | 16.5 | 15.6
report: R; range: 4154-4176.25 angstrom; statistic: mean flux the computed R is 16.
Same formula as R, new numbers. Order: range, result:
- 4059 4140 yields 19.2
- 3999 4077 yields 20.4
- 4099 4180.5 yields 17.5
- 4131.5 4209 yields 16.1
